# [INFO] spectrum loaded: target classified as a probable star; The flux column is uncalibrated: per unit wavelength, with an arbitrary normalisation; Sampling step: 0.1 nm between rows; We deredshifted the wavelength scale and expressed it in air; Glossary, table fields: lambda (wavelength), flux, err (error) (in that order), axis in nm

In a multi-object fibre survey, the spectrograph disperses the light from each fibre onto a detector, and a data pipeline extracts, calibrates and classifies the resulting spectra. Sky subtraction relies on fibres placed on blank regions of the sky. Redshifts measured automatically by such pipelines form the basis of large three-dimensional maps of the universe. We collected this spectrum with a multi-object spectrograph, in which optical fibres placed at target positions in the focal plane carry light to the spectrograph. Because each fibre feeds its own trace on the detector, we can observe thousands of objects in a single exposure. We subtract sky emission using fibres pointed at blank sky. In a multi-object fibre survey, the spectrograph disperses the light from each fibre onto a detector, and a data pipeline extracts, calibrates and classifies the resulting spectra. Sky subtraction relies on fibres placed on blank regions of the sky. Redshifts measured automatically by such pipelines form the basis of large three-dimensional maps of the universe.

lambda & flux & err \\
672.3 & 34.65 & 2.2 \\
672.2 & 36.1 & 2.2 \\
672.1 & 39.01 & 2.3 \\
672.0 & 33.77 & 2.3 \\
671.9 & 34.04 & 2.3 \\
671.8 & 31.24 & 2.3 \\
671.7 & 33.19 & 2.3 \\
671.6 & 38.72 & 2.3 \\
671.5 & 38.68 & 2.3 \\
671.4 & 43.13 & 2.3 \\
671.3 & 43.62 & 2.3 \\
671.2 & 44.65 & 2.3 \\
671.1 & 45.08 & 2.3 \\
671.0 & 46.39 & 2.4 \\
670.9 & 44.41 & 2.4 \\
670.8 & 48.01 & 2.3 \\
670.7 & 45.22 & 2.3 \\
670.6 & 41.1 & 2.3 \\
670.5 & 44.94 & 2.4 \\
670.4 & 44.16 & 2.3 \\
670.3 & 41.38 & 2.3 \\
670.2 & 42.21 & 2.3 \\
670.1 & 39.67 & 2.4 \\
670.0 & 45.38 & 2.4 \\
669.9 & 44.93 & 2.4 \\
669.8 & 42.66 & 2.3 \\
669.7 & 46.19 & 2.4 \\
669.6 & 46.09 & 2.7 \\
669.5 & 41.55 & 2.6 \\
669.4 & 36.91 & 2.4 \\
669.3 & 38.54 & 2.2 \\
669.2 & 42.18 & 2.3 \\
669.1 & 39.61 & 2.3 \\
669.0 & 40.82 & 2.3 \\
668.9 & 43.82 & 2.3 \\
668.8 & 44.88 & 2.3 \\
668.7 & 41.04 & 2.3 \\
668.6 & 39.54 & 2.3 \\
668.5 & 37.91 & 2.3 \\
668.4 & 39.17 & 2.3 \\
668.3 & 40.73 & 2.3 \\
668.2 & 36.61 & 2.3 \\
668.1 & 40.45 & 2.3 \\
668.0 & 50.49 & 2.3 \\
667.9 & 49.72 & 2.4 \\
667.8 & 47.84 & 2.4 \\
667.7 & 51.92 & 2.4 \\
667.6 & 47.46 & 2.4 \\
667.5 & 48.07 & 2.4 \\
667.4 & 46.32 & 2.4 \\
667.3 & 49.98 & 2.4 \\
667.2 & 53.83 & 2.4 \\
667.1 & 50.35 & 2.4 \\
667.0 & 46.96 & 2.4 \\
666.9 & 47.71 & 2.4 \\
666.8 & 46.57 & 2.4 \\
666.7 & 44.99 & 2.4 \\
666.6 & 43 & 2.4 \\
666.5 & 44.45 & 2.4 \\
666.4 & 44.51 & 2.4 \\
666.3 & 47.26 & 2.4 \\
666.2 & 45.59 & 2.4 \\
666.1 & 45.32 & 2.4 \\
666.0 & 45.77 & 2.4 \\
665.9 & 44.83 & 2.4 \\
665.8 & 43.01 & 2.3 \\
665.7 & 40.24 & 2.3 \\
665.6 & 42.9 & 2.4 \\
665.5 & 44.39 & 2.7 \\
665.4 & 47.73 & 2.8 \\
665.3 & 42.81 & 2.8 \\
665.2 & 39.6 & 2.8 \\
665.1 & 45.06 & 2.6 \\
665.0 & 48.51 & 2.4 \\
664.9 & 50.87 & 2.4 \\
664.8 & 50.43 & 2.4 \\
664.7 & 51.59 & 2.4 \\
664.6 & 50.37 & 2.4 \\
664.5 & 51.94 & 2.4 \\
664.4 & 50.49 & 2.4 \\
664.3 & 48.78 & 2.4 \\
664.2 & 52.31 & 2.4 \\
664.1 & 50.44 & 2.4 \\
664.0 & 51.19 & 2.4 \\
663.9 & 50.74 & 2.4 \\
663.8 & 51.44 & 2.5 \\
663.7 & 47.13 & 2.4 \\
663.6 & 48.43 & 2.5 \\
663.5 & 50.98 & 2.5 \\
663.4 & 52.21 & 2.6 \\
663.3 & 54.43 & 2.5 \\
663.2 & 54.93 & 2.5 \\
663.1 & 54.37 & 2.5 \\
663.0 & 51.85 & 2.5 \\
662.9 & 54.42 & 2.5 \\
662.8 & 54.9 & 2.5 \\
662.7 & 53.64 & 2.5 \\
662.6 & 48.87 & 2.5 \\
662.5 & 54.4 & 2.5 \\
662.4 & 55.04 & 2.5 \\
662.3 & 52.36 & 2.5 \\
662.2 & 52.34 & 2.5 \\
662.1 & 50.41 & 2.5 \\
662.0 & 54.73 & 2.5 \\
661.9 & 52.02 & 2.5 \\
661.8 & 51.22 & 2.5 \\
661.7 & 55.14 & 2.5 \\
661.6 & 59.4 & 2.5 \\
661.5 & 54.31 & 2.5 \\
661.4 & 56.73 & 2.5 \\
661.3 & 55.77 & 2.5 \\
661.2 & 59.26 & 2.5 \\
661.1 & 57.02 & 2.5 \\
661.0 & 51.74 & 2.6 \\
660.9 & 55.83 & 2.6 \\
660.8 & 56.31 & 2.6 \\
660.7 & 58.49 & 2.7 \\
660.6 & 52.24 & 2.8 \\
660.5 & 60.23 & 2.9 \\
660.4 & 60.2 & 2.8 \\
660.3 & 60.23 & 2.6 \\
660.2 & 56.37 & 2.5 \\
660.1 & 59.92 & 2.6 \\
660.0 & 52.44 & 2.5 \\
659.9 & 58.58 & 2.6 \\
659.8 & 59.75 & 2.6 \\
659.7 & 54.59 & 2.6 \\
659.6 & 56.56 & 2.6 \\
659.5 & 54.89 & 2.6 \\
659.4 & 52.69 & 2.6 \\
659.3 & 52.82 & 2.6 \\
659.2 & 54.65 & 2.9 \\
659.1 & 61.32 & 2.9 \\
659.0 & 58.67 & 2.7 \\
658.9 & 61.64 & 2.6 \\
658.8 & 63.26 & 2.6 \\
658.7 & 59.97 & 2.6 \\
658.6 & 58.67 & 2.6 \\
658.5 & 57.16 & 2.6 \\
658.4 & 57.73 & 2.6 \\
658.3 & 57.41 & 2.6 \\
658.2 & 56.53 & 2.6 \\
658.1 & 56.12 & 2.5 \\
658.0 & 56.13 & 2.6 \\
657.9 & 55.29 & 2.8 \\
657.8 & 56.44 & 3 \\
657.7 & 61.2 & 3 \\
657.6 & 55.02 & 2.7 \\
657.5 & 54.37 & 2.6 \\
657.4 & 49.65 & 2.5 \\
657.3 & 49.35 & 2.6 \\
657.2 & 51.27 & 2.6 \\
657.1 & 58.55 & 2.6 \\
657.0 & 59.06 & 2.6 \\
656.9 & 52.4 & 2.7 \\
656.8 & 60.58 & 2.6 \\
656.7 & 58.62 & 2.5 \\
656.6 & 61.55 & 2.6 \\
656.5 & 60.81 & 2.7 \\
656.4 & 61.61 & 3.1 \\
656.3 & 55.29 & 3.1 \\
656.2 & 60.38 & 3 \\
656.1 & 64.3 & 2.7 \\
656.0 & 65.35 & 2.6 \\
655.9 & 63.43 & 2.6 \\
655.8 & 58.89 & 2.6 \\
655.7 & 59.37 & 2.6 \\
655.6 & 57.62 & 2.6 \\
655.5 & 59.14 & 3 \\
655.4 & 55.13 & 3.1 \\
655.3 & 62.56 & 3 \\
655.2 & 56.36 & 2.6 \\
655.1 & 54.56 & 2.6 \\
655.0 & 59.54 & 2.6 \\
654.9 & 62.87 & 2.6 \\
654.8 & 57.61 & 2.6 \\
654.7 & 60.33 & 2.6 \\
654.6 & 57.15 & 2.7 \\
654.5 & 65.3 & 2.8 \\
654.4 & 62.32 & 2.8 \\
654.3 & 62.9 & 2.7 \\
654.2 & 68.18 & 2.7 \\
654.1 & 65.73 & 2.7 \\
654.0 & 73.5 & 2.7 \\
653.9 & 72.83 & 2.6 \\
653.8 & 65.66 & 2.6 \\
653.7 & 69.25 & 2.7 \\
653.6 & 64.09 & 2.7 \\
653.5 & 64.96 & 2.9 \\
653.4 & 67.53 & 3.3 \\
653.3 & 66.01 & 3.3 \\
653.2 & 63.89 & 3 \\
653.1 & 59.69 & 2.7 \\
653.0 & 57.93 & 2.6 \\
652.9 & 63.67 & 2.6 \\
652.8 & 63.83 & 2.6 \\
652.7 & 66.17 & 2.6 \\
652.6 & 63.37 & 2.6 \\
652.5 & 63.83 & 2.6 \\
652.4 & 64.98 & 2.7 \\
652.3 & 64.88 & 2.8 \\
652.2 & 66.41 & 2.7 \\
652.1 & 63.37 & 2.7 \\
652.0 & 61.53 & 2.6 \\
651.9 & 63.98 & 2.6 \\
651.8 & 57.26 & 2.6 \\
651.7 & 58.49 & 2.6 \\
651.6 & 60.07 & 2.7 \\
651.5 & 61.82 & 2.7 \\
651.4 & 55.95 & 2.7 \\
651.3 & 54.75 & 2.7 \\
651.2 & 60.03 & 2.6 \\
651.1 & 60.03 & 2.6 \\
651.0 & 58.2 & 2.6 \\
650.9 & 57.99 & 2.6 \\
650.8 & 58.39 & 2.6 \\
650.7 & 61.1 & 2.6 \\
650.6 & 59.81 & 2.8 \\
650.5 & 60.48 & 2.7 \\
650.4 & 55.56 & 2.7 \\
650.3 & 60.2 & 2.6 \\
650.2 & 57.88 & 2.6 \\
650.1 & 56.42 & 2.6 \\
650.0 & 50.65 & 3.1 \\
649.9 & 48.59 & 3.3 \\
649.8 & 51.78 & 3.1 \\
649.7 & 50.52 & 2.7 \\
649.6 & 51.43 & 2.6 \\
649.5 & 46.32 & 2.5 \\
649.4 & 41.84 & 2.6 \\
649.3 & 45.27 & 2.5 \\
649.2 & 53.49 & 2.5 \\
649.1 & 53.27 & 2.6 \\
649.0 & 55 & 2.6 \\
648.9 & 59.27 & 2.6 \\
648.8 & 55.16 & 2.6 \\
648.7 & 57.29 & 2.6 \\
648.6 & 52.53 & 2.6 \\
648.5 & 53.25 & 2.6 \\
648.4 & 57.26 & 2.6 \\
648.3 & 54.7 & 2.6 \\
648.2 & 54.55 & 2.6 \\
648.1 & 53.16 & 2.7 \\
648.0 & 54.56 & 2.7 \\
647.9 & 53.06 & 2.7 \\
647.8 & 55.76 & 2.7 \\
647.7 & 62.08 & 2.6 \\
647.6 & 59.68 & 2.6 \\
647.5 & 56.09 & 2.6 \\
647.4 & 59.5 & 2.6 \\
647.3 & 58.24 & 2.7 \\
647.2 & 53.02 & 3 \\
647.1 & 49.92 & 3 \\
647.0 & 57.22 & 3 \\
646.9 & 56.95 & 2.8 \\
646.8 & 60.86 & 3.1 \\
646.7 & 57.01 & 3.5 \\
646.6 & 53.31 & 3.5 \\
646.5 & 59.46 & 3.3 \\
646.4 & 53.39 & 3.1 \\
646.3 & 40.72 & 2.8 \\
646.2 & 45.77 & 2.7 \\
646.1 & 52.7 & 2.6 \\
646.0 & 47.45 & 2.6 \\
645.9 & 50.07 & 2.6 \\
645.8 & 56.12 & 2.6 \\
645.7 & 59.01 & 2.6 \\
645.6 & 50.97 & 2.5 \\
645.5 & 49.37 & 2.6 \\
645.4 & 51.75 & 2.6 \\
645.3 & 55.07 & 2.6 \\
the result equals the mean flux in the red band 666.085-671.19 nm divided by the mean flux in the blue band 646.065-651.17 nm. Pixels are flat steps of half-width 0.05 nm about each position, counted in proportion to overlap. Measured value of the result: 0.81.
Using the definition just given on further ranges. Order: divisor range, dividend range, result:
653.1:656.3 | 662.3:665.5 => 0.81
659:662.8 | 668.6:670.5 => 0.76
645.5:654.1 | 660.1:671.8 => 0.83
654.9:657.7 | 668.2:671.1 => 0.73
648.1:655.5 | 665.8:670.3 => 0.75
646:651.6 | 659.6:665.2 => 0.97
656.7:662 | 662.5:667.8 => 0.86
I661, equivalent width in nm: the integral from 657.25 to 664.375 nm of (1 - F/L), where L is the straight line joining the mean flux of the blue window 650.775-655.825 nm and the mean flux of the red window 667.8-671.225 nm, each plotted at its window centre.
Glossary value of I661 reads -0.252 nm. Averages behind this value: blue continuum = 62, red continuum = 42.9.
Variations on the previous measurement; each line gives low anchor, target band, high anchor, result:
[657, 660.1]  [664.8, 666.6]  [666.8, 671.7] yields 0.12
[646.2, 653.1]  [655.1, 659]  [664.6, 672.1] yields -0.49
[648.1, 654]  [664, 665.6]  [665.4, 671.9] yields -0.04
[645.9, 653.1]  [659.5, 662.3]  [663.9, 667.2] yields -0.34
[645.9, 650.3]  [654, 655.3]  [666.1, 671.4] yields -0.28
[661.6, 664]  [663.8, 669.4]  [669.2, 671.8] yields 0.21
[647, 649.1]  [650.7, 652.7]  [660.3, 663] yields -0.20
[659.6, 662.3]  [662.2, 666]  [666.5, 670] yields 0.10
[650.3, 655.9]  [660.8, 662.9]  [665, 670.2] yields -0.13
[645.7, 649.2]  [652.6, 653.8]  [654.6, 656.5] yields -0.13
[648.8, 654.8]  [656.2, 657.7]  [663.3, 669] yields -0.04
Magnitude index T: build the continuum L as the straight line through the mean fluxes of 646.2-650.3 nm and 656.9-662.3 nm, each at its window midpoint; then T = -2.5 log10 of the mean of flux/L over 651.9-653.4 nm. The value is -0.16 mag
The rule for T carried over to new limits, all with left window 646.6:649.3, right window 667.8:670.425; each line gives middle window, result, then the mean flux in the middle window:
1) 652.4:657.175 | -0.204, 62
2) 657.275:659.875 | -0.160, 56.7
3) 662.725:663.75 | -0.142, 52.4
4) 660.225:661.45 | -0.198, 57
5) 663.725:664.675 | -0.122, 50.8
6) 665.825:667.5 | -0.070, 46.7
